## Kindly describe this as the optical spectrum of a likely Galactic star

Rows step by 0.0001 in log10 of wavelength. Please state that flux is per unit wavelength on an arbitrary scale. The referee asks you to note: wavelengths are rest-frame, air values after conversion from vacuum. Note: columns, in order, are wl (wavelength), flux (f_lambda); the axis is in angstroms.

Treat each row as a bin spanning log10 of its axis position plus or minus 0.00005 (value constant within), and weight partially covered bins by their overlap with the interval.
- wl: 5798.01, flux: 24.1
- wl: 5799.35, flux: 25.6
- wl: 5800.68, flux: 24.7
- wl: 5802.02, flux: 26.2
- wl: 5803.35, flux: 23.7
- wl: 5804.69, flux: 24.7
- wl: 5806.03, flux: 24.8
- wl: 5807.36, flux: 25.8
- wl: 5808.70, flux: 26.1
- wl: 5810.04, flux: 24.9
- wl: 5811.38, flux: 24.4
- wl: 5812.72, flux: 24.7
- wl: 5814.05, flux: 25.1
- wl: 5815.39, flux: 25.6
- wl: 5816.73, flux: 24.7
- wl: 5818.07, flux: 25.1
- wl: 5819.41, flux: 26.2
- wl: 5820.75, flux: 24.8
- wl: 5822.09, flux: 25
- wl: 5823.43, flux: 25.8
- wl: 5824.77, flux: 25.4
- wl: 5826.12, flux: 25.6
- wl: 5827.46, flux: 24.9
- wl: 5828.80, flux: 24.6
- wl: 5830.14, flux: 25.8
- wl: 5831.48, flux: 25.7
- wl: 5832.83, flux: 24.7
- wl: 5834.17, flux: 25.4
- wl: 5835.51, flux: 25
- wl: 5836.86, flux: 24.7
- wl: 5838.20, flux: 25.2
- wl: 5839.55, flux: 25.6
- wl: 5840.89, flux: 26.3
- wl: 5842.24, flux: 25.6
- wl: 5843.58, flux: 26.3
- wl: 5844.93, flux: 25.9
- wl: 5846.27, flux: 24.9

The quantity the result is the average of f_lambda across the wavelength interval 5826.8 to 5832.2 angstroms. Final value 25.2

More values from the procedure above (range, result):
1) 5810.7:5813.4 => 24.6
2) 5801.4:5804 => 25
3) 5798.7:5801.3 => 25.2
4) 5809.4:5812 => 24.6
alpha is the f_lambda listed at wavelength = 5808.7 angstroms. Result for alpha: 26.1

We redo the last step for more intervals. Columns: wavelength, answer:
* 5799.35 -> 25.6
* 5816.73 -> 24.7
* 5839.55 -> 25.6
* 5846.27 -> 24.9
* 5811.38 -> 24.4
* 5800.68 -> 24.7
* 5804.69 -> 24.7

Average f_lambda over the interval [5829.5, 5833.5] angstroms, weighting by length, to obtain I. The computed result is 25.4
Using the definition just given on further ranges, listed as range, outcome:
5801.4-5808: 25.1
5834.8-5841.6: 25.3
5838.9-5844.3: 26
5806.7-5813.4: 25.2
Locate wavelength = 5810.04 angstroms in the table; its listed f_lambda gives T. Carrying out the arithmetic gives 24.9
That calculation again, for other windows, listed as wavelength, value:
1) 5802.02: 26.2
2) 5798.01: 24.1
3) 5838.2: 25.2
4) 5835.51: 25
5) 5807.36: 25.8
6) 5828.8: 24.6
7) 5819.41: 26.2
